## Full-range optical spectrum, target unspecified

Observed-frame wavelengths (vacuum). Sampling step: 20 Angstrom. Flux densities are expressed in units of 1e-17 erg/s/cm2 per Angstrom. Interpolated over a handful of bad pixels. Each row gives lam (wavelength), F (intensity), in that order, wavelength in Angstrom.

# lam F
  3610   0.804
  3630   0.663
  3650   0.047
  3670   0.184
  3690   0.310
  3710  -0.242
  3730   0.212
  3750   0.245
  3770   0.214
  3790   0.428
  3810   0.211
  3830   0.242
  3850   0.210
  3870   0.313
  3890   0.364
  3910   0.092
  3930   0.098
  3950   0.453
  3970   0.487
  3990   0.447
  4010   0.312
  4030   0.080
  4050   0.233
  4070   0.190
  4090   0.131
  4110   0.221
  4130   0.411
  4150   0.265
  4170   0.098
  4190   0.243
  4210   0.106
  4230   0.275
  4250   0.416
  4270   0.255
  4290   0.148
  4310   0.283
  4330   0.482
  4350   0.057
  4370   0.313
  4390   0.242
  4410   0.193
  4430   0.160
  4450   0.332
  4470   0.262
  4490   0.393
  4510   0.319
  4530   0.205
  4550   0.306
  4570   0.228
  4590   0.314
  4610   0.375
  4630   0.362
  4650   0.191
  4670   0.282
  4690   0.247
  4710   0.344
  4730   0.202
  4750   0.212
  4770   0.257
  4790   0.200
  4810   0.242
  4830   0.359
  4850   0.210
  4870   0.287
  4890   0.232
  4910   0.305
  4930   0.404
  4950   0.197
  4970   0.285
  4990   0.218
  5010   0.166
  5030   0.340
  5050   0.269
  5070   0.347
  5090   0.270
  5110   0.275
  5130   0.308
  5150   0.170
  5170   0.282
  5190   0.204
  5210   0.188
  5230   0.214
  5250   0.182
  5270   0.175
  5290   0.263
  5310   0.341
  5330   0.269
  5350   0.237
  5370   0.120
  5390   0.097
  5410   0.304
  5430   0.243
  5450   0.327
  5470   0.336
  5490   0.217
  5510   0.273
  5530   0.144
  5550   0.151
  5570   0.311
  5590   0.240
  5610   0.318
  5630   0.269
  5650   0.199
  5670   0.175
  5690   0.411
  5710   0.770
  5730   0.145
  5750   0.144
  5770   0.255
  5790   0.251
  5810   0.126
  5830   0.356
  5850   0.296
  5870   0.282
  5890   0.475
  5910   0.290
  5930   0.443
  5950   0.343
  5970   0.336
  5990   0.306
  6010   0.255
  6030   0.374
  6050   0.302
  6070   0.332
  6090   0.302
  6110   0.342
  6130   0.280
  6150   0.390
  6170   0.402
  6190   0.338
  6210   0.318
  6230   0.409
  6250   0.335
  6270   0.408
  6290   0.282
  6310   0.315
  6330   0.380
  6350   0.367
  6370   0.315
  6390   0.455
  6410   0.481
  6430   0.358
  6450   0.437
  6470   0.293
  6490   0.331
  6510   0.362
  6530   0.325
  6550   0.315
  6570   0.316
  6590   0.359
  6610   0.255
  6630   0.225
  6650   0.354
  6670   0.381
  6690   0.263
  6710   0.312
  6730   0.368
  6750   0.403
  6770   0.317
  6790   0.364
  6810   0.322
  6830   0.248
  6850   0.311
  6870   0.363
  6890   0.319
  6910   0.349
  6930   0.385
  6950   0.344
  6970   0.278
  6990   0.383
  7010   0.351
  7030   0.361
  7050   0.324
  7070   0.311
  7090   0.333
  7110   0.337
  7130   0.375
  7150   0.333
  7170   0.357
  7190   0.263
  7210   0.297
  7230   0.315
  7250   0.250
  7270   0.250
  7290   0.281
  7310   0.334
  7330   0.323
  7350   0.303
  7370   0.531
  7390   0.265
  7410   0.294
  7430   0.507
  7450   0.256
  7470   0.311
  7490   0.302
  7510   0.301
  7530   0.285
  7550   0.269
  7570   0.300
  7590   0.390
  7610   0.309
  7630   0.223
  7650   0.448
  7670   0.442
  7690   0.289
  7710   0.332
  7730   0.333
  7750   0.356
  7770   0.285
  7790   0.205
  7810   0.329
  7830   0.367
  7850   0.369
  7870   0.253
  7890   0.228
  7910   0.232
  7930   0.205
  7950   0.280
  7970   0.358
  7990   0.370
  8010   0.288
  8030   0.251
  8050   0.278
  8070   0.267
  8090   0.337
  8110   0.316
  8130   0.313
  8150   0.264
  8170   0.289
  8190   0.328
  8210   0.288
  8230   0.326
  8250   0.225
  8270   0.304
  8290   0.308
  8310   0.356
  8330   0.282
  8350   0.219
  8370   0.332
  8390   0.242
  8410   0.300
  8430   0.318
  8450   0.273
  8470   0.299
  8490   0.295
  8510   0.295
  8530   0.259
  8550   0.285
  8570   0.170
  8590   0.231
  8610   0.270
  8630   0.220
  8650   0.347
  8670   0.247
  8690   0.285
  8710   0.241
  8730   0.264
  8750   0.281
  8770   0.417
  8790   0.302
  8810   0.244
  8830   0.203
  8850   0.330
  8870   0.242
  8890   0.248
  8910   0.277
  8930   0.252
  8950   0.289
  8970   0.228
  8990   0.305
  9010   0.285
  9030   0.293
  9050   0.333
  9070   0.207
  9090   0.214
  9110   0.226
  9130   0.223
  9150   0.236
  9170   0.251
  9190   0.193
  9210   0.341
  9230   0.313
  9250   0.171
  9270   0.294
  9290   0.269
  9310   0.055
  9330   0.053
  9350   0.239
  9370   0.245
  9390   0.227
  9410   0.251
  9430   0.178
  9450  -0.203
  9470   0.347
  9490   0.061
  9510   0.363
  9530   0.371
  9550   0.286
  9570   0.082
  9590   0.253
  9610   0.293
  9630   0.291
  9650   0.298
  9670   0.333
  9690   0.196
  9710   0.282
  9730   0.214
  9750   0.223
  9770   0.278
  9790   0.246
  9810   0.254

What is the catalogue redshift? 0.53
